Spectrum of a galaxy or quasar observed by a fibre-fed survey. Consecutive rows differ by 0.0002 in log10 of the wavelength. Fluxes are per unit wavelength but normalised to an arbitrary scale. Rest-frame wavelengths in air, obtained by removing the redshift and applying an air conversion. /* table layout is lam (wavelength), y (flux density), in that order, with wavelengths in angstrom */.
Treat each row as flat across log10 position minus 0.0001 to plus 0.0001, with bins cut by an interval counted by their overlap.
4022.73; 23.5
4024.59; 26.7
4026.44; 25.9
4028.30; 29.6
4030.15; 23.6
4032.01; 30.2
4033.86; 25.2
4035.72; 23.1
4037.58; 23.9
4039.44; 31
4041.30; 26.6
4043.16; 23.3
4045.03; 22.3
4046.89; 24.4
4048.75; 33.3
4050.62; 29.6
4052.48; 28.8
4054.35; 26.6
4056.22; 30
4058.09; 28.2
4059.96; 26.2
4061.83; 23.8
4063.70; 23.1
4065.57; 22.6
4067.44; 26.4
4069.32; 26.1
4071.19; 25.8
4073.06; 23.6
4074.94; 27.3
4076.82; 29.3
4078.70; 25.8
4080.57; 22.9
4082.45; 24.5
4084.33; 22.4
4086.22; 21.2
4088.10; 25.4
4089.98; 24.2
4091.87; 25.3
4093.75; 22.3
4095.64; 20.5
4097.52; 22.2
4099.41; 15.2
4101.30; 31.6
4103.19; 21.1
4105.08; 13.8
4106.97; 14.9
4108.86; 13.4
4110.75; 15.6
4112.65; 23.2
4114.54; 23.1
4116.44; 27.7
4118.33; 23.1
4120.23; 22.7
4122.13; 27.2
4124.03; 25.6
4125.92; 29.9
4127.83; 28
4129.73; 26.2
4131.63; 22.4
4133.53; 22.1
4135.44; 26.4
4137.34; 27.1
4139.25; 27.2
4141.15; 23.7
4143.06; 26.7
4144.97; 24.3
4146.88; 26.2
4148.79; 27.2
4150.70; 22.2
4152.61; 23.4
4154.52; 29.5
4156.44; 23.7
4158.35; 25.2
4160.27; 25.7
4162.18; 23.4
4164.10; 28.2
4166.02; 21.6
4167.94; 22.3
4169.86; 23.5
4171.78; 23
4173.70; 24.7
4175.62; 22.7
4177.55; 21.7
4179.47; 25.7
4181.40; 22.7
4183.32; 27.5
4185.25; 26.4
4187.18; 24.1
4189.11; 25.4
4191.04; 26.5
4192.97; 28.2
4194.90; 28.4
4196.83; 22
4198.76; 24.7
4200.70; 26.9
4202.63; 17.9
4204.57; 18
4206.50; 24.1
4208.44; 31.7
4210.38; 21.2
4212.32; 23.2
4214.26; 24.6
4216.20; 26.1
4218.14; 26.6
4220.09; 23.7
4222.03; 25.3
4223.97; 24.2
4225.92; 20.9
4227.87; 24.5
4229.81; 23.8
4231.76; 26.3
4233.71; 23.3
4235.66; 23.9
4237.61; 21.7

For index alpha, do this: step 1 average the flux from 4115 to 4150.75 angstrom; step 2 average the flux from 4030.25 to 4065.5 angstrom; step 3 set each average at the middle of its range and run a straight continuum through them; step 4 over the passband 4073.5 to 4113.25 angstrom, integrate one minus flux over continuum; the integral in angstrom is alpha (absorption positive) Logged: 6.1 angstrom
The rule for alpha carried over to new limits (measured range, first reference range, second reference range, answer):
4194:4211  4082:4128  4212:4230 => 0.1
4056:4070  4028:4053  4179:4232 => 0.4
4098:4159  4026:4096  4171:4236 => 3.3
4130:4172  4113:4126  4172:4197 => 0.6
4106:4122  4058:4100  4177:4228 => 2.3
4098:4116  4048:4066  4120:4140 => 4.8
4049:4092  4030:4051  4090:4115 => -4.2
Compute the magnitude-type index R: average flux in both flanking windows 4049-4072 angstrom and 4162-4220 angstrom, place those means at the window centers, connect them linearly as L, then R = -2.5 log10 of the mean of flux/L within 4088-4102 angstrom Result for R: 0.13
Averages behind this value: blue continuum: 26.6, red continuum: 24.4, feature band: 23.1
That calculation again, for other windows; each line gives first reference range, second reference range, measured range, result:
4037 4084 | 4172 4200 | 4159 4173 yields 0.05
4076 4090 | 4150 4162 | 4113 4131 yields -0.05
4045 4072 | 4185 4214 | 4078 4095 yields 0.11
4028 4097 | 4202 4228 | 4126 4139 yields -0.04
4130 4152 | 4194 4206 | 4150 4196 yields -0.04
